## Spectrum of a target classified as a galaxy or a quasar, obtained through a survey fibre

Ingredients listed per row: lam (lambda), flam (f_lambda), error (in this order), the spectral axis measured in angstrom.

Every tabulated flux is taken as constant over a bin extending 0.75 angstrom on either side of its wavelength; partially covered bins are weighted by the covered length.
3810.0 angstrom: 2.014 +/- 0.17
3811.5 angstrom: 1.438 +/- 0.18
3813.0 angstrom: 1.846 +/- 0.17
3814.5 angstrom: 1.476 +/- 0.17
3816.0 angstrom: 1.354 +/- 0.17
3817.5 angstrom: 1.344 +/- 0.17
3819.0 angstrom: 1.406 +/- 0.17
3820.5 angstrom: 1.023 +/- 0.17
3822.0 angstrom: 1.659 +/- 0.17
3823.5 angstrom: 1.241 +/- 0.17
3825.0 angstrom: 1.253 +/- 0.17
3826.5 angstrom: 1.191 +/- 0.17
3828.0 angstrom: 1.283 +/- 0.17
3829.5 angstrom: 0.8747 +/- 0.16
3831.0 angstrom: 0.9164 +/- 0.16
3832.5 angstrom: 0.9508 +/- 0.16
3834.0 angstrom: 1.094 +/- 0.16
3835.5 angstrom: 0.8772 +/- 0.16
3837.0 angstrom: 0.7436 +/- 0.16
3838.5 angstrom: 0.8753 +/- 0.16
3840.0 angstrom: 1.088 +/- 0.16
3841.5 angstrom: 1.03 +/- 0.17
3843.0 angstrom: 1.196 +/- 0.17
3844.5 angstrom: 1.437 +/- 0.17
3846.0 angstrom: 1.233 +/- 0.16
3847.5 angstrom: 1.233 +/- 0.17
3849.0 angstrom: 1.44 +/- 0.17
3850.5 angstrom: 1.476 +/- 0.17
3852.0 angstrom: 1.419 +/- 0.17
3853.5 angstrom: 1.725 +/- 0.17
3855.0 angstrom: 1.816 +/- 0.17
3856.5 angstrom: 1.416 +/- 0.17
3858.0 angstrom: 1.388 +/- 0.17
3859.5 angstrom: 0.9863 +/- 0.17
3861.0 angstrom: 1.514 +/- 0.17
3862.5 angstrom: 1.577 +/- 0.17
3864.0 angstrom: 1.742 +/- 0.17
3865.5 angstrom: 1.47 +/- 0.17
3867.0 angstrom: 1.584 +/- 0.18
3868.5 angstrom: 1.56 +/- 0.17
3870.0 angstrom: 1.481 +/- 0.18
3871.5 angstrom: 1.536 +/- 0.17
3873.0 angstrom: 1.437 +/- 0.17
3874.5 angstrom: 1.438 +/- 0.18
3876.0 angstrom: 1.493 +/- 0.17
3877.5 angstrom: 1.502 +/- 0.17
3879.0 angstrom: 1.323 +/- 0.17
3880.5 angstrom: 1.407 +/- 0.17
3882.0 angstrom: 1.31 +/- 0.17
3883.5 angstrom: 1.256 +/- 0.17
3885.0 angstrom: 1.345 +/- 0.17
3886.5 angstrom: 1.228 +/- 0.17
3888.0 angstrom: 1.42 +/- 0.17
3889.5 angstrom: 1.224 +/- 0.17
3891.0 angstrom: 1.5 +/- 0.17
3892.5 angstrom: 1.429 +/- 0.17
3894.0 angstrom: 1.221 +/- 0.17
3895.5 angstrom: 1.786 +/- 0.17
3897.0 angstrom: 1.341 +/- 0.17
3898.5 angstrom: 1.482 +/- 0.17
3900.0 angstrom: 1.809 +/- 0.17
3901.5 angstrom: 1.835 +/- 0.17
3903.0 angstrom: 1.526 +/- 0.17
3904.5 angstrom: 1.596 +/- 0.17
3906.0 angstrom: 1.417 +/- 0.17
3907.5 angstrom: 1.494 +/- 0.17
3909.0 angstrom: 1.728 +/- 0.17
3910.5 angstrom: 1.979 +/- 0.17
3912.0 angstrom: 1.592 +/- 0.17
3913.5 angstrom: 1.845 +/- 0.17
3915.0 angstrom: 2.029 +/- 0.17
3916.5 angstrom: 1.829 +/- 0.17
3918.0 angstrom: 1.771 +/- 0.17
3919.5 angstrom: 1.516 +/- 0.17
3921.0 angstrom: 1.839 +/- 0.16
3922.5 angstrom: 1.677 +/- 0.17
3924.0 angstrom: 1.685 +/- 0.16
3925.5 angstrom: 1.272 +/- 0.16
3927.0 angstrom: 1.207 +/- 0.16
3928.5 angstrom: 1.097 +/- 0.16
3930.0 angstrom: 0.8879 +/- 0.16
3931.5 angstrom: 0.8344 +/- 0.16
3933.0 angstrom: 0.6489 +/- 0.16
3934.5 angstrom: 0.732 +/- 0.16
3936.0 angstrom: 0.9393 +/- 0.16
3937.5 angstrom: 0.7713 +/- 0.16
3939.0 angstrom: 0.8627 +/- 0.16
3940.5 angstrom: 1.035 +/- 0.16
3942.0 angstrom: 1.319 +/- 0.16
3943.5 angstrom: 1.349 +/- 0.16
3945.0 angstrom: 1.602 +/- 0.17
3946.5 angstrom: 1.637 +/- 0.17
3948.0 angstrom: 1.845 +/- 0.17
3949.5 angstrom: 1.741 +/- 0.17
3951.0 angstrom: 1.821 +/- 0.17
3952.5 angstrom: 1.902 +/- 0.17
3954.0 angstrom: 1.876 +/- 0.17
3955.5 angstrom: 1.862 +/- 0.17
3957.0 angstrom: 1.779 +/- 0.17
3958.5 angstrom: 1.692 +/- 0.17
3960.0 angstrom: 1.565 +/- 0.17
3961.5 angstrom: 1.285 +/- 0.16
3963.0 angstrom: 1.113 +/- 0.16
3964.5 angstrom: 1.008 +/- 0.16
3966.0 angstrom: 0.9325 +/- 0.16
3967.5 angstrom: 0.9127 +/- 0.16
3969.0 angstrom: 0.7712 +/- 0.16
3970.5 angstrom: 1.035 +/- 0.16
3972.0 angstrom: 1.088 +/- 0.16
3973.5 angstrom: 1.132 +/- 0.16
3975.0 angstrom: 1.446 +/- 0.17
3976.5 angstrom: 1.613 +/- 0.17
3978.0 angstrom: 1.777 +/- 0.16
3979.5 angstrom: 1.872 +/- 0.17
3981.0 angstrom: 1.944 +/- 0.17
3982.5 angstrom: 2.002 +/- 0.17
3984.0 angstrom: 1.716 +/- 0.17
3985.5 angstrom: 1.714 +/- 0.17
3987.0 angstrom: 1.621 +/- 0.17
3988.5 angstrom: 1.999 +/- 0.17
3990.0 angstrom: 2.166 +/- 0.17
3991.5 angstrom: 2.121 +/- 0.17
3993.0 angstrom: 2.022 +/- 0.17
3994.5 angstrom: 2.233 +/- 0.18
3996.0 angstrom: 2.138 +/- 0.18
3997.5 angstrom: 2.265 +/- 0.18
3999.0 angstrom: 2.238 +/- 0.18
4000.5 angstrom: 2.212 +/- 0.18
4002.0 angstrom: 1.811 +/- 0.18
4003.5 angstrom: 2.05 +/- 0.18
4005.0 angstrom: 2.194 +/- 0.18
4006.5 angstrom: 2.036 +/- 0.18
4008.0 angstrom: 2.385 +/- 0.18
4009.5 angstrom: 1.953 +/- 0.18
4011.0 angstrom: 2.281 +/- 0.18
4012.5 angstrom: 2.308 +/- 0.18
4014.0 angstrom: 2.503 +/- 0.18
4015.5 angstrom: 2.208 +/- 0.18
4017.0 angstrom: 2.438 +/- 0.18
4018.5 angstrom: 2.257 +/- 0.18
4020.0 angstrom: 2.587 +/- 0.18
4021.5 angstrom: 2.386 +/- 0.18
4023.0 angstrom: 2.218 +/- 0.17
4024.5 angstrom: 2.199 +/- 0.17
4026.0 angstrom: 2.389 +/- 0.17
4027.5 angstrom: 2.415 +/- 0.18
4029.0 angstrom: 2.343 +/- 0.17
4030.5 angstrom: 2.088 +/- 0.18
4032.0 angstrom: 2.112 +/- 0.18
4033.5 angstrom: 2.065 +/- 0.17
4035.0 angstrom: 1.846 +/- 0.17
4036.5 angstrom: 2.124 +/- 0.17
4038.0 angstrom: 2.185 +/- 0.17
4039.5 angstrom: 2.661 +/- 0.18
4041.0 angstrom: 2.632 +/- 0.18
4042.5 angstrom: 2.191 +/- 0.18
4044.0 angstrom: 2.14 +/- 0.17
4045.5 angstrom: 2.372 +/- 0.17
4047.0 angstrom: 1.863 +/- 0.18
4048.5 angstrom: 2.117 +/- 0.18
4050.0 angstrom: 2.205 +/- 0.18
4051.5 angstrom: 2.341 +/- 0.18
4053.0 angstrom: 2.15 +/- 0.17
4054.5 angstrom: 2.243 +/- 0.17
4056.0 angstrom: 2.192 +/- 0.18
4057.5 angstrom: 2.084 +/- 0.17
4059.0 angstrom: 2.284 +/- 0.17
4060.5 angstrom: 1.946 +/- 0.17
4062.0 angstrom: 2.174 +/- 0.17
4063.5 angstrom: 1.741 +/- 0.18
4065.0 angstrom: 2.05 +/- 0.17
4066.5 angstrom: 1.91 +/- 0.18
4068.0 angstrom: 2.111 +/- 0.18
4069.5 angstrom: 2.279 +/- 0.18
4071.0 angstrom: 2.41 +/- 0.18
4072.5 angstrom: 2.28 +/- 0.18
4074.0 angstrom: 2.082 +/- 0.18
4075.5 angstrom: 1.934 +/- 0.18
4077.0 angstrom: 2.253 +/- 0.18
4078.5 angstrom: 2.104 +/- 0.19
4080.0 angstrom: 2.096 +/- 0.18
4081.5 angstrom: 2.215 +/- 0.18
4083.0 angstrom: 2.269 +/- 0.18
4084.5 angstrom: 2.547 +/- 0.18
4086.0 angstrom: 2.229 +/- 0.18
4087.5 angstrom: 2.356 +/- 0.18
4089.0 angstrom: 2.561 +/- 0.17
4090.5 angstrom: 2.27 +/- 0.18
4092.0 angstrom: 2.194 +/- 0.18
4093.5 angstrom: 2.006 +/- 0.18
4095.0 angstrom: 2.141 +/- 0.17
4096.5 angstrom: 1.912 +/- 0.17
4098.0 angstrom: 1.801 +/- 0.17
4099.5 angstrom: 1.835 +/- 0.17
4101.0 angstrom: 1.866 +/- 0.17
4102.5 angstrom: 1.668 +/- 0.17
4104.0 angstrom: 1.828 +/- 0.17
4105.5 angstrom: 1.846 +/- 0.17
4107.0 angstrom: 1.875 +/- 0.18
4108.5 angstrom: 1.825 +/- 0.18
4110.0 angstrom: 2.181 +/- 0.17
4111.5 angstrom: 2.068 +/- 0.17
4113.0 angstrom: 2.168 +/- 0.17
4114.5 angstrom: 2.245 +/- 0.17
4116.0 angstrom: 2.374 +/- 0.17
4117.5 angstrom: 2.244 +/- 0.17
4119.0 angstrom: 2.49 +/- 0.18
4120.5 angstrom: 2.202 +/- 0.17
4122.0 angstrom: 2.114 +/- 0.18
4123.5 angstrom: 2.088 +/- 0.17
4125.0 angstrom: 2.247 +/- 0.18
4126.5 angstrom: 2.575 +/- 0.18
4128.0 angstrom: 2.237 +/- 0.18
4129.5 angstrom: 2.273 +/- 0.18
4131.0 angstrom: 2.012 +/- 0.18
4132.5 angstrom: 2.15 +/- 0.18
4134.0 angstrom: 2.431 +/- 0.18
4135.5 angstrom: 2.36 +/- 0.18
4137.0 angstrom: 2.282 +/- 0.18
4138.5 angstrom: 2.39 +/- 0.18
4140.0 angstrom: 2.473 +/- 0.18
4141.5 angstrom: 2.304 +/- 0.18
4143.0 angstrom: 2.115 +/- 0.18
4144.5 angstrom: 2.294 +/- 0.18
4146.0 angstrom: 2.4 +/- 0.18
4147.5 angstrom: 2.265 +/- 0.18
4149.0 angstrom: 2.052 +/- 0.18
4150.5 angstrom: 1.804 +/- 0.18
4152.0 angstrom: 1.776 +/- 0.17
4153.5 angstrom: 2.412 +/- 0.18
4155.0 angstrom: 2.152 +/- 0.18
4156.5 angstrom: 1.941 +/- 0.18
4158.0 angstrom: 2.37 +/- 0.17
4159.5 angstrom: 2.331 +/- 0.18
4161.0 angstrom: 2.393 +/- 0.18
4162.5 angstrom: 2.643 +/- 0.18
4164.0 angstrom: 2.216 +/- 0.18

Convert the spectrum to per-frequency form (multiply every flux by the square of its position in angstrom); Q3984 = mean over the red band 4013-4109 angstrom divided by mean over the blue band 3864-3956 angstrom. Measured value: 1.59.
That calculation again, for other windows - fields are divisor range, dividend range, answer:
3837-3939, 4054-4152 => 1.71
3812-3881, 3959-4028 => 1.52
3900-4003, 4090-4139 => 1.48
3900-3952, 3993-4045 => 1.62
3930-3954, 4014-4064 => 1.83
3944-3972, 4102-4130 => 1.59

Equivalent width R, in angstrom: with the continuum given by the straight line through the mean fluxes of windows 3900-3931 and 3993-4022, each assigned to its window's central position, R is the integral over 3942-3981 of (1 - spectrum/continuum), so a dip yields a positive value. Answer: 8.8 angstrom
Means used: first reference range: 1.59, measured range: 1.47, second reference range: 2.23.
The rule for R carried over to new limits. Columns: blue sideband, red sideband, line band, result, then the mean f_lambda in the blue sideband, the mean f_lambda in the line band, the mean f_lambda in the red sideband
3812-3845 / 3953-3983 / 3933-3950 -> 2.0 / 1.19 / 1.22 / 1.43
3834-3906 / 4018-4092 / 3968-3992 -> 3.5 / 1.4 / 1.61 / 2.21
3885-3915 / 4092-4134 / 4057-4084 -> -1.9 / 1.56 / 2.13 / 2.09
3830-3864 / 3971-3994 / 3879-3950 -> 3.4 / 1.26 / 1.42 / 1.75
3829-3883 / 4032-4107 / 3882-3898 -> 0.9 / 1.32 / 1.37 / 2.13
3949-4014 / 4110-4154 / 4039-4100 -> -4.1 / 1.77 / 2.17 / 2.23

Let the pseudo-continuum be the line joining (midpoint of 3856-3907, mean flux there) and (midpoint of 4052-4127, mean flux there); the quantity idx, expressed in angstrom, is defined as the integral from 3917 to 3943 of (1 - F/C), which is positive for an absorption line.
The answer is 6.8 angstrom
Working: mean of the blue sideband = 1.46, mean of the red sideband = 2.13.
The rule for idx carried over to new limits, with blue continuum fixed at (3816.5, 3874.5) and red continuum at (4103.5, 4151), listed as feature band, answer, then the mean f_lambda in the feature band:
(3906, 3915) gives -1.3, 1.73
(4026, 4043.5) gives -3.1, 2.25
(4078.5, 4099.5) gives -1.1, 2.18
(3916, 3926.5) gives -0.7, 1.64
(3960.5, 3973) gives 4.9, 1.03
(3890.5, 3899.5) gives 0.0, 1.47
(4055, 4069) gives -0.5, 2.06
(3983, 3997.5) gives -1.8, 1.99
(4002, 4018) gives -3.4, 2.22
